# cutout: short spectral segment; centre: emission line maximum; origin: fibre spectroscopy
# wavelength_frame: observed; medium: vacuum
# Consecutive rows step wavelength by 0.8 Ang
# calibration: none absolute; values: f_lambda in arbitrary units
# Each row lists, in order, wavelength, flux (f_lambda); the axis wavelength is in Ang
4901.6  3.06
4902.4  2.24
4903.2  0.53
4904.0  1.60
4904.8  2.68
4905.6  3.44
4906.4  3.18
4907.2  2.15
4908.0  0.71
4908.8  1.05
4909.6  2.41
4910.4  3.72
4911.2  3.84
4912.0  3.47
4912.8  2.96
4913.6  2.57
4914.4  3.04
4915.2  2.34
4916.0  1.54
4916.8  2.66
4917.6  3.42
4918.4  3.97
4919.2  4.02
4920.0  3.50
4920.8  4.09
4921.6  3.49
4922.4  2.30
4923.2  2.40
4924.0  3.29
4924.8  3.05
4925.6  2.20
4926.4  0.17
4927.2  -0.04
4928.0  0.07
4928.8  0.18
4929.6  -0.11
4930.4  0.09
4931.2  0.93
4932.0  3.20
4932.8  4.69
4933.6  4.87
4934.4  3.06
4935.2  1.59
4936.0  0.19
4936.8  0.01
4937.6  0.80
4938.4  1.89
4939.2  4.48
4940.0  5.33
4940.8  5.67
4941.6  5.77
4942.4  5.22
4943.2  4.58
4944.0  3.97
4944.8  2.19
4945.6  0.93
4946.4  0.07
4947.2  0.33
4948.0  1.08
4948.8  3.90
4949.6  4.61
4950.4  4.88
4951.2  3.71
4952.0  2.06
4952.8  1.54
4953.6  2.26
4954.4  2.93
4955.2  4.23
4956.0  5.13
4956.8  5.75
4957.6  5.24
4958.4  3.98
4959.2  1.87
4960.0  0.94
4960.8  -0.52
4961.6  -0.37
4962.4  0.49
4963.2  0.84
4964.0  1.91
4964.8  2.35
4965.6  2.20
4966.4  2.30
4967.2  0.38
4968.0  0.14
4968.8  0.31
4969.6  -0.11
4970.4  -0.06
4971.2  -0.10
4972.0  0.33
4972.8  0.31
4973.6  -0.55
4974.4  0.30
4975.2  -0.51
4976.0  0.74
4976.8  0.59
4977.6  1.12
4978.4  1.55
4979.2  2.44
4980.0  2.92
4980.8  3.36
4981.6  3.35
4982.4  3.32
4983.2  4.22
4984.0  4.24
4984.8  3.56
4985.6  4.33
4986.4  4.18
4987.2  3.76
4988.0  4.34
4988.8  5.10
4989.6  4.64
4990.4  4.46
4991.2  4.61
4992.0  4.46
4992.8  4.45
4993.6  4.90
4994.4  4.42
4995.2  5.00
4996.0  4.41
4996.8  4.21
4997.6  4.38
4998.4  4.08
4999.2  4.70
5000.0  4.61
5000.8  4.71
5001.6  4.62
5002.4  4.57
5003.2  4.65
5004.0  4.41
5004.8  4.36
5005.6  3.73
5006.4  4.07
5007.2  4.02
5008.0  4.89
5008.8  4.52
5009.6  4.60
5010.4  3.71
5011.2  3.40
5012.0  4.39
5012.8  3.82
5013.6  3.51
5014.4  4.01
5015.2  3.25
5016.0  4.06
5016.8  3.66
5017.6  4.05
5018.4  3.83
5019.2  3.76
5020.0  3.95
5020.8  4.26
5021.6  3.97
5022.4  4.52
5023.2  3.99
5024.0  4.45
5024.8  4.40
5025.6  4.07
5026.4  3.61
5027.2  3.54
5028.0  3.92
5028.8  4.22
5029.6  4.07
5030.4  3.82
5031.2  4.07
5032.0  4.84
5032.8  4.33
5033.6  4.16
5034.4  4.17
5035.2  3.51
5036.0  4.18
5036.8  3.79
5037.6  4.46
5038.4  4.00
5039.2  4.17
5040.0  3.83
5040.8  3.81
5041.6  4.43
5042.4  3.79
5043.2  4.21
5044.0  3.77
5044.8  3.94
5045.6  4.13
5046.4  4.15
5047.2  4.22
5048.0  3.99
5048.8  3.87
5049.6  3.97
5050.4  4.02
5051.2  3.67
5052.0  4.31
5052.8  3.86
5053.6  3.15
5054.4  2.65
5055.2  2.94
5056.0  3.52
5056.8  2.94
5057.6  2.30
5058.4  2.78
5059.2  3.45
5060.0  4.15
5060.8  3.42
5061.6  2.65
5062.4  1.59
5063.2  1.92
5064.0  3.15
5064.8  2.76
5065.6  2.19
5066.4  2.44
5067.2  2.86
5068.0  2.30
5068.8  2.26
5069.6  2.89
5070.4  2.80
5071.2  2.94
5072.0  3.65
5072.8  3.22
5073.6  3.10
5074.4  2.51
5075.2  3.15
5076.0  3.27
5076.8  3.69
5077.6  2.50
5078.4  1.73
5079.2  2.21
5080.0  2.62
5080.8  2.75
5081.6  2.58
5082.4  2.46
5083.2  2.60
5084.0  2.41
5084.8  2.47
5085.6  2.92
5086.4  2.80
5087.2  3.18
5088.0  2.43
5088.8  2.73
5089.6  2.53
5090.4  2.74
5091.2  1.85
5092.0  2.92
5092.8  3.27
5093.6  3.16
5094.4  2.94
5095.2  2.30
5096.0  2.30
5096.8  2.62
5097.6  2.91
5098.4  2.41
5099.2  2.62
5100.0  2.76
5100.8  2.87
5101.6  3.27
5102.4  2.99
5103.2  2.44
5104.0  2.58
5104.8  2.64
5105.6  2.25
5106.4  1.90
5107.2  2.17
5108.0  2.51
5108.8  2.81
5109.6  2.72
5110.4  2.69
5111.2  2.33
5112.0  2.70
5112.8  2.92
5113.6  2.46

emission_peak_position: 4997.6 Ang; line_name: Lyman alpha 1216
